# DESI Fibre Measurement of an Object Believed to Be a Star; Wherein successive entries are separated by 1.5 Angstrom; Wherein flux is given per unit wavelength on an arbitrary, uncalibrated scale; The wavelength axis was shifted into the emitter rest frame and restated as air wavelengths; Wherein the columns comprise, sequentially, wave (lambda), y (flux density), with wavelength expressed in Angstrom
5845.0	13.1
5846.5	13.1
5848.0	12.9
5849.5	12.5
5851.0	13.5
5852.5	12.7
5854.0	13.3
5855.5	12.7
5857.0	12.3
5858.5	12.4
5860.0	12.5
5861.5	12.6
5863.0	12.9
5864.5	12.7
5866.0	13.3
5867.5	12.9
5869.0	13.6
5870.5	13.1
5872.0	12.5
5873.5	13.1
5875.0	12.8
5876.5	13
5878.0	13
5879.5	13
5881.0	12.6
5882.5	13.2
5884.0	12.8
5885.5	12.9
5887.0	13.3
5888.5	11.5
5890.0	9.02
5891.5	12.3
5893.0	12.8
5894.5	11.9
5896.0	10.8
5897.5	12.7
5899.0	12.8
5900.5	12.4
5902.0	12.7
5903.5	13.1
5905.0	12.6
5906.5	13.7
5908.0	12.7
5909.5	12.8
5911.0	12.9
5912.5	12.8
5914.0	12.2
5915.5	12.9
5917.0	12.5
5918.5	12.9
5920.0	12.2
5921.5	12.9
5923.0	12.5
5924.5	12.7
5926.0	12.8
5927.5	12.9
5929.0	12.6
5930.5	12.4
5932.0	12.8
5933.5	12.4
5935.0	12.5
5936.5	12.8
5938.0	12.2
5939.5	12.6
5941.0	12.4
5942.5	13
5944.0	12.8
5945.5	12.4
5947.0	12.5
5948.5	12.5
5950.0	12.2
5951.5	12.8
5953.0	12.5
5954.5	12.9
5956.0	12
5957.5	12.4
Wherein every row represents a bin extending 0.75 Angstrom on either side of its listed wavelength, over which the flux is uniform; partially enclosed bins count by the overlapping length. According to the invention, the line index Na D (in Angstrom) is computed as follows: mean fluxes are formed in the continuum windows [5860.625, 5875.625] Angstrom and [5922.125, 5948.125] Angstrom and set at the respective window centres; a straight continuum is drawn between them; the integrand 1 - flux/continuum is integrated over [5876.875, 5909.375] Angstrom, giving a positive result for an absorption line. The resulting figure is 0.86 Angstrom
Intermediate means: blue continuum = 12.9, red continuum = 12.6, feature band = 12.5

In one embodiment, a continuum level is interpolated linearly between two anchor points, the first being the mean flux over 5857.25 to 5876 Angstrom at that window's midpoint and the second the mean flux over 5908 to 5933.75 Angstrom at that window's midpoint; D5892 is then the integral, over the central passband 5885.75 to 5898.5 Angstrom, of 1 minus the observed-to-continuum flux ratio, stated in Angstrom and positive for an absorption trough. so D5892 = 0.9 Angstrom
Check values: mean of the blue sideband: 12.9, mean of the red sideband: 12.7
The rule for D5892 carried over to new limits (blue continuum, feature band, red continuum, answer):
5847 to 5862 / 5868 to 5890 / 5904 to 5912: 0.1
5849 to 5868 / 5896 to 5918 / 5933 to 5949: -0.1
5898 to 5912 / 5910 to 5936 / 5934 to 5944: 0.1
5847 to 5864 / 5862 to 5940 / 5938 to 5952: 0.1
